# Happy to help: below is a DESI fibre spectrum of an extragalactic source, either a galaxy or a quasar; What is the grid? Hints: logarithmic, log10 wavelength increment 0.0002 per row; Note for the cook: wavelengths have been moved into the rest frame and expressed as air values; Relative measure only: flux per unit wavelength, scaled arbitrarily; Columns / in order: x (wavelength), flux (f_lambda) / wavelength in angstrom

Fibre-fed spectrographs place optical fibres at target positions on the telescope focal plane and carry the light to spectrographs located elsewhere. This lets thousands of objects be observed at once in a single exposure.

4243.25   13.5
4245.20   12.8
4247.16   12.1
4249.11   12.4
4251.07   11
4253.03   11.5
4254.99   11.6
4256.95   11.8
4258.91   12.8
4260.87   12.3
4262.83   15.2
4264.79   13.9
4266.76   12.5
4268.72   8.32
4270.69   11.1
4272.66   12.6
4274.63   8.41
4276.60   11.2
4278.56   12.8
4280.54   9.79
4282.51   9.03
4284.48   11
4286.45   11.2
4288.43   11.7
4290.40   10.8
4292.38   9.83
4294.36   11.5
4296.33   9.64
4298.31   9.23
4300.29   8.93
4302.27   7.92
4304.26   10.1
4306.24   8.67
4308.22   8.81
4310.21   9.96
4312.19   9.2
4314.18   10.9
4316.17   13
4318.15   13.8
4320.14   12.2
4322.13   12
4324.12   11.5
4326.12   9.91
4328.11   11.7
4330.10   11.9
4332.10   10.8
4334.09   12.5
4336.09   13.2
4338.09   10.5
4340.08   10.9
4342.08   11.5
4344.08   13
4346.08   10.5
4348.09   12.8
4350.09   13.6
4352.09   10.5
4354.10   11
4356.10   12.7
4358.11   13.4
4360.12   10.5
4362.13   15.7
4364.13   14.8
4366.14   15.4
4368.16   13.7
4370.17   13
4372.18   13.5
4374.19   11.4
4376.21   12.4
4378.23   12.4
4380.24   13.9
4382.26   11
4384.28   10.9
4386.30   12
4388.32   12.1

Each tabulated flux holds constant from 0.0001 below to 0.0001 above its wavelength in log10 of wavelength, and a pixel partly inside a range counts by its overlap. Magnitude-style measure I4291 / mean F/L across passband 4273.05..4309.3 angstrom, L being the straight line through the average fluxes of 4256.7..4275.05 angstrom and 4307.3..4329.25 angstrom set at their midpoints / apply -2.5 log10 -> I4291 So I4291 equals 0.16 mag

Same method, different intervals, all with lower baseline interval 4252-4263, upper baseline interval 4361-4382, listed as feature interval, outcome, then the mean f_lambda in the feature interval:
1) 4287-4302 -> 0.24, 10.1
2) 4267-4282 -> 0.18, 10.6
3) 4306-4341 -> 0.16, 11.2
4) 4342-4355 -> 0.12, 11.9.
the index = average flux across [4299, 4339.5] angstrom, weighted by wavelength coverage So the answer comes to 10.9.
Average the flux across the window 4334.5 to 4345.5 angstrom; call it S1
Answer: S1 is 11.8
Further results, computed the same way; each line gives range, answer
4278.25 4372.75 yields 11.5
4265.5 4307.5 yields 10.3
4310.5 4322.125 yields 11.7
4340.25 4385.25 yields 12.6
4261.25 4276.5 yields 11.7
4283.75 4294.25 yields 10.9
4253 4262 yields 12.1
